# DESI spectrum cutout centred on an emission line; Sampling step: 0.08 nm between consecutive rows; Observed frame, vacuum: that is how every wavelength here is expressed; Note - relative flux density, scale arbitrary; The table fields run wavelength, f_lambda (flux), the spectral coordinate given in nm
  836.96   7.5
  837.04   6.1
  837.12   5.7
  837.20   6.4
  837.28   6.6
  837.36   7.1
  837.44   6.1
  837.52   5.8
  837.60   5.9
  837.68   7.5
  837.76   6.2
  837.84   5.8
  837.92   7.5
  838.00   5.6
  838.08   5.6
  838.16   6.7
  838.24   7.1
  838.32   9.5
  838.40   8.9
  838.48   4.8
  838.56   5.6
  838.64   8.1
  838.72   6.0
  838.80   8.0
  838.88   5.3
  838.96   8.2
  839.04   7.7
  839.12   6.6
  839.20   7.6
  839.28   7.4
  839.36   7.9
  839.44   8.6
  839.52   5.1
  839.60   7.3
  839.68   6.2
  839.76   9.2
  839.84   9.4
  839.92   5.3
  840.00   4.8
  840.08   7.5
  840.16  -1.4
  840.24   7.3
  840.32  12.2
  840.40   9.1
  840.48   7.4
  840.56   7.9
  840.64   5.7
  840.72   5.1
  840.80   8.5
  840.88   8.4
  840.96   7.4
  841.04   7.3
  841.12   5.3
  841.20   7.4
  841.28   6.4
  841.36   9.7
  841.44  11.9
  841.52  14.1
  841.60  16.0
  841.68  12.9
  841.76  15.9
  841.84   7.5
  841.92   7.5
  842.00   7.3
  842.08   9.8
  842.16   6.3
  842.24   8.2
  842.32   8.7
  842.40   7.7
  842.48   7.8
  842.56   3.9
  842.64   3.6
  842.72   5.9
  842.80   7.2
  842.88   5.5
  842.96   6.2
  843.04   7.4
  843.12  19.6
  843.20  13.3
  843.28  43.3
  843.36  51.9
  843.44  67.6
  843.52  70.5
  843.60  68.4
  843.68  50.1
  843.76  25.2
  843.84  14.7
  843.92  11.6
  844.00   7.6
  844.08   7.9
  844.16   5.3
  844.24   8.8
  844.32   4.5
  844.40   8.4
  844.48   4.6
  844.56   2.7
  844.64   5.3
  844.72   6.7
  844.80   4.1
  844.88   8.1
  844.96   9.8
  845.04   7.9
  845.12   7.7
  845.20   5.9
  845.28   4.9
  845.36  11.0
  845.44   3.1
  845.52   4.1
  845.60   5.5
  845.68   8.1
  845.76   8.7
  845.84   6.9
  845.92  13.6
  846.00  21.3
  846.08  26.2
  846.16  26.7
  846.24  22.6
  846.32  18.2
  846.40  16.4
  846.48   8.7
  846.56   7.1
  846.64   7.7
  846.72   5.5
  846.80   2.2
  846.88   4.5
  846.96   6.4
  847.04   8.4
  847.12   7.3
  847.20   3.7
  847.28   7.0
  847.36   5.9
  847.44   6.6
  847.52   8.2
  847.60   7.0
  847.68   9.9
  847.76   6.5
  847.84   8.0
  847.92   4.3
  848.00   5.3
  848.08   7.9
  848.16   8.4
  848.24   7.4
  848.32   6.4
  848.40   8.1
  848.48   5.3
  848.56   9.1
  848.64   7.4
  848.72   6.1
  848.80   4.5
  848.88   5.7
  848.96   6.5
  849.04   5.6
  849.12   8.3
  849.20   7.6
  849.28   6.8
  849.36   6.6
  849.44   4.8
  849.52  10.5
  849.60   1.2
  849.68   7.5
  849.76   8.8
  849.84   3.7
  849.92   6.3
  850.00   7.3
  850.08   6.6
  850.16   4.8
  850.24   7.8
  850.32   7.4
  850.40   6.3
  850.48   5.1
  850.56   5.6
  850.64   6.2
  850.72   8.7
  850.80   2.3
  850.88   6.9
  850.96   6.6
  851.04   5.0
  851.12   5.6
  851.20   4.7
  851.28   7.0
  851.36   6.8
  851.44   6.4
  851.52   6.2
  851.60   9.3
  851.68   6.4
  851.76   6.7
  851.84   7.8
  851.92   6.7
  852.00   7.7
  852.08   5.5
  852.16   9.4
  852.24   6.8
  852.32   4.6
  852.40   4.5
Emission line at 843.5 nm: H-alpha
